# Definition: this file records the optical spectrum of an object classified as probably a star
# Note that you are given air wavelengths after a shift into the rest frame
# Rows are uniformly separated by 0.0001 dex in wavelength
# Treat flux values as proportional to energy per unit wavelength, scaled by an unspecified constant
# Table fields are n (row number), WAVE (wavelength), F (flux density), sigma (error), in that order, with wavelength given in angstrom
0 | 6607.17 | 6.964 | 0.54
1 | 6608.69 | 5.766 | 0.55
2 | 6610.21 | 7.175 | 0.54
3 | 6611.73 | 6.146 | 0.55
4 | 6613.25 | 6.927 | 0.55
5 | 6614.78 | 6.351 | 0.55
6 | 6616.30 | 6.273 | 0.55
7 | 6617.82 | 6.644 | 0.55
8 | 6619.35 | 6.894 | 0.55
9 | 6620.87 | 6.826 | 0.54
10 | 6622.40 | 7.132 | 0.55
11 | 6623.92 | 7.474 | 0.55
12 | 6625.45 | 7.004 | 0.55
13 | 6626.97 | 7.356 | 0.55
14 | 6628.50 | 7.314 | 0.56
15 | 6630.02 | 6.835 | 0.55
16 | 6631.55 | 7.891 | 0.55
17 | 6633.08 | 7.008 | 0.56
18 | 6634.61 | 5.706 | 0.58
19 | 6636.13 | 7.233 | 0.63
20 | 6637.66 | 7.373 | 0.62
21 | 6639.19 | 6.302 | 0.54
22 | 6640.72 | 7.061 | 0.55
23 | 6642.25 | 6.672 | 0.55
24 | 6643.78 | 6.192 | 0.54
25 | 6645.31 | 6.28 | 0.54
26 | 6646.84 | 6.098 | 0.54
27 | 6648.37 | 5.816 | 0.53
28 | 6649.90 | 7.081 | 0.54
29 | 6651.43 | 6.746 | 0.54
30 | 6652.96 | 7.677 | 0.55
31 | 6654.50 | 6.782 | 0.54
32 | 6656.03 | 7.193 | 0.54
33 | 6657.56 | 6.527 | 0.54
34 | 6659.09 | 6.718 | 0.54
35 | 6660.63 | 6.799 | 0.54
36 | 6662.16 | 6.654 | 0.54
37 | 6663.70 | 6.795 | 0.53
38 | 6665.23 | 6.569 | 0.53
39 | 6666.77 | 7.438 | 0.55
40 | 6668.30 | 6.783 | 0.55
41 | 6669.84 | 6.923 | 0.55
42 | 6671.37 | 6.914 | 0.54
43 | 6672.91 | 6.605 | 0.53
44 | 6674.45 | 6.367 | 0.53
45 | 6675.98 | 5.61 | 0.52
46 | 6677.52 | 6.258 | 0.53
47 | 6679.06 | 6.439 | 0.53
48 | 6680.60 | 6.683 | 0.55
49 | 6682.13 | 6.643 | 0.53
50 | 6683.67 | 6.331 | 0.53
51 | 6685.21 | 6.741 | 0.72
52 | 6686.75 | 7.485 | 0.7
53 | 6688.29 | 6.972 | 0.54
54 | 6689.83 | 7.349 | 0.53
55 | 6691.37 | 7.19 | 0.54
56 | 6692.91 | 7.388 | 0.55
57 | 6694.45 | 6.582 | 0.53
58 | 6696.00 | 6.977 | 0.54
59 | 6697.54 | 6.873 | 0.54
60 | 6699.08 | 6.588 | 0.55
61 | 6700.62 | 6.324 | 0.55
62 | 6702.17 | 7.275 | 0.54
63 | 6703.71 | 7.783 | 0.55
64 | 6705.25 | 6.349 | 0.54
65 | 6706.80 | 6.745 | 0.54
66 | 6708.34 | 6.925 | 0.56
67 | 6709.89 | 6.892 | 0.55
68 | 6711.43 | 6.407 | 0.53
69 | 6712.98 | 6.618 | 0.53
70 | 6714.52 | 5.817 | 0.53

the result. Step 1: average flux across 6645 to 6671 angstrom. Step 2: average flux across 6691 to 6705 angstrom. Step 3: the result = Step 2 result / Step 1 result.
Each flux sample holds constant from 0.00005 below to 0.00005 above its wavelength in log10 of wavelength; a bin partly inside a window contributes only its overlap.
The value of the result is 1.0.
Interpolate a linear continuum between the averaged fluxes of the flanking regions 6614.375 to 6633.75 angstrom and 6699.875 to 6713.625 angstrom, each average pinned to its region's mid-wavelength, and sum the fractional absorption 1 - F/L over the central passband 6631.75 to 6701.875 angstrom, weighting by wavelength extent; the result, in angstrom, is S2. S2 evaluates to 1.7 angstrom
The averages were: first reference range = 7.01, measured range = 6.74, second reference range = 6.81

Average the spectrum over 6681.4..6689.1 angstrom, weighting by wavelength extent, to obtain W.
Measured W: 6.84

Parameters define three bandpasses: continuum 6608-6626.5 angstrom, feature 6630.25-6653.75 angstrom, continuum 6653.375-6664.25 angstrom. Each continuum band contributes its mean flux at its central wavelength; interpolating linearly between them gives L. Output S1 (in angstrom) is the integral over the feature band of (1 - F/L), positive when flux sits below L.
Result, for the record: 0.1 angstrom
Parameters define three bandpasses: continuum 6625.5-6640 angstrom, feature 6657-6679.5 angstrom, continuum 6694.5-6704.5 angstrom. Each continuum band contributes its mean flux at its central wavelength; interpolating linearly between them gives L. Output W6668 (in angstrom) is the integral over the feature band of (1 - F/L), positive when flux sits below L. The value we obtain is 1.1 angstrom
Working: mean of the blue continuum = 7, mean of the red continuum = 6.94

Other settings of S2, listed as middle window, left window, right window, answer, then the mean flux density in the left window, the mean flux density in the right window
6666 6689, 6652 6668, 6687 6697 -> 1.08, 6.91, 7.09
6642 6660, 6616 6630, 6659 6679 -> 0.35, 7.01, 6.64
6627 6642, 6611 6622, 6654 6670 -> -0.65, 6.6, 6.83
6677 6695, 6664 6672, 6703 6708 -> 0.22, 6.92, 6.95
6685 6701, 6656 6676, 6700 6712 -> -0.38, 6.73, 6.85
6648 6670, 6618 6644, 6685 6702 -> 0.37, 6.96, 6.97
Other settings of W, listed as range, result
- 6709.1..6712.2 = 6.65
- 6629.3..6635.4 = 6.86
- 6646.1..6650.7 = 6.34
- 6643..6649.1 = 6.1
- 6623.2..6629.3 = 7.29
